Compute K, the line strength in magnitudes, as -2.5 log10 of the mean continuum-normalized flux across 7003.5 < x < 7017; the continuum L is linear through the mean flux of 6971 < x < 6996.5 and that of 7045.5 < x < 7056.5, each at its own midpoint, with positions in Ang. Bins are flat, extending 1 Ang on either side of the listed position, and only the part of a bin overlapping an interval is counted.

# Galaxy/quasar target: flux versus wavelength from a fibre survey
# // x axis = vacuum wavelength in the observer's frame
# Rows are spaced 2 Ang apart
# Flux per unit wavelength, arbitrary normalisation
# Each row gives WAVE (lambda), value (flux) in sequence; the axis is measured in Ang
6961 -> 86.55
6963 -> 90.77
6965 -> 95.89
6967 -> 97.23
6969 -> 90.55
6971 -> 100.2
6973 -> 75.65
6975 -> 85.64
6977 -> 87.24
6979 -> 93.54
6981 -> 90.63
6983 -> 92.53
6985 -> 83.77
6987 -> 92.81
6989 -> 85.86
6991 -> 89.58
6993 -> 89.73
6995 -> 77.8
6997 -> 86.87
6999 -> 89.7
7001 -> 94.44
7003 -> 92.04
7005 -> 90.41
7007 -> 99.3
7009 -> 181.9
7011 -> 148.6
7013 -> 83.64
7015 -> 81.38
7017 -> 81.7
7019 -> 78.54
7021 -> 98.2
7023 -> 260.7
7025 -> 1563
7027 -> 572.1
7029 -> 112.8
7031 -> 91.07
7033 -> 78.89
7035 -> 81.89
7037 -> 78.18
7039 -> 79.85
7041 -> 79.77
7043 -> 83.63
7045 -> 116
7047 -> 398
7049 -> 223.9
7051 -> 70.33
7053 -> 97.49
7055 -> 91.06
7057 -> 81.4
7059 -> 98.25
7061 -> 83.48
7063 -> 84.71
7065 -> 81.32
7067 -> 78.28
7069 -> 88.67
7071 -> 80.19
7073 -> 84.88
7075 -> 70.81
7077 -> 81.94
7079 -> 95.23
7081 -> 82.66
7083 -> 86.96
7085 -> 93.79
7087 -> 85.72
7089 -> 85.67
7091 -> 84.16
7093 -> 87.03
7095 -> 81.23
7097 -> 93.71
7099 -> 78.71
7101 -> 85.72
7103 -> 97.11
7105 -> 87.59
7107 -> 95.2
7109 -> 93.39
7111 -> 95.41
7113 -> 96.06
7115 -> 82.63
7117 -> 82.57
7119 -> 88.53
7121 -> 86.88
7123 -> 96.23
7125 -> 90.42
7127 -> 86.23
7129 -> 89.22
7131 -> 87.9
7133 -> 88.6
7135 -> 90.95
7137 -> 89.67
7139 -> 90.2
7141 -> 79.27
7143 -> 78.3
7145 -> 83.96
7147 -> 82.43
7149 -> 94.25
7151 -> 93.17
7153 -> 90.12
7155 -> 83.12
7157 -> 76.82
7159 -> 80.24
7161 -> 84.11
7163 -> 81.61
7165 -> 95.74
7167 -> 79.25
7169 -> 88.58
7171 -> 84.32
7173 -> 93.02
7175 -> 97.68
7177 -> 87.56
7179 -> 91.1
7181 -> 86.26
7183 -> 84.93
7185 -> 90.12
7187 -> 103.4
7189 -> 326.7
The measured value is 0.08 mag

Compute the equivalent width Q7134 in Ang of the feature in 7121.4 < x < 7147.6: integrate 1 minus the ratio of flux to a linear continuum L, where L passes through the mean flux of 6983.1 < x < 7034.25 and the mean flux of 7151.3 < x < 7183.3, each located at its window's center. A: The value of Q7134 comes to 4.6 Ang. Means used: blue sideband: 178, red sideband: 86.7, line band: 87.2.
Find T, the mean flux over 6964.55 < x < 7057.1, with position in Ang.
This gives 148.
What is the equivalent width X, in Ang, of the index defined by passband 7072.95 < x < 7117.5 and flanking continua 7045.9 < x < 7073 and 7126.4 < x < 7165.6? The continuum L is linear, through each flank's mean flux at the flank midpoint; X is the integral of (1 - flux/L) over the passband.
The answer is 7.4 Ang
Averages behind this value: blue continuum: 118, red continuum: 86.2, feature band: 87.4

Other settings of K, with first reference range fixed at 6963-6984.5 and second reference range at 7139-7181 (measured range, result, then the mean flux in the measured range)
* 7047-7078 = -0.16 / 103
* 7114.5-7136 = -0.01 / 88.3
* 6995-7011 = -0.18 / 106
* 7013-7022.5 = -0.05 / 94.1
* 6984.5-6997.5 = 0.04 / 86.7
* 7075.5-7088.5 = 0.01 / 87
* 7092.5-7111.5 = -0.02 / 89.4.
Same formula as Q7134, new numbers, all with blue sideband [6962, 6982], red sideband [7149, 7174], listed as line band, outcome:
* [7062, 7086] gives 1.1 Ang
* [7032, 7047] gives -2.9 Ang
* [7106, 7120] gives -0.5 Ang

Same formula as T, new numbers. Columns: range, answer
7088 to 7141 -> 88.7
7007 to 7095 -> 149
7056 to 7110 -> 86.2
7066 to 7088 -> 84.5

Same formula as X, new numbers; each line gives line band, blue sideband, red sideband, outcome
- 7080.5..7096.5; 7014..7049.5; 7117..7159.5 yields 7.0 Ang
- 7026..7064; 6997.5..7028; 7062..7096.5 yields 6.7 Ang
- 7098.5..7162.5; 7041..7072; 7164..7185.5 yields 7.3 Ang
